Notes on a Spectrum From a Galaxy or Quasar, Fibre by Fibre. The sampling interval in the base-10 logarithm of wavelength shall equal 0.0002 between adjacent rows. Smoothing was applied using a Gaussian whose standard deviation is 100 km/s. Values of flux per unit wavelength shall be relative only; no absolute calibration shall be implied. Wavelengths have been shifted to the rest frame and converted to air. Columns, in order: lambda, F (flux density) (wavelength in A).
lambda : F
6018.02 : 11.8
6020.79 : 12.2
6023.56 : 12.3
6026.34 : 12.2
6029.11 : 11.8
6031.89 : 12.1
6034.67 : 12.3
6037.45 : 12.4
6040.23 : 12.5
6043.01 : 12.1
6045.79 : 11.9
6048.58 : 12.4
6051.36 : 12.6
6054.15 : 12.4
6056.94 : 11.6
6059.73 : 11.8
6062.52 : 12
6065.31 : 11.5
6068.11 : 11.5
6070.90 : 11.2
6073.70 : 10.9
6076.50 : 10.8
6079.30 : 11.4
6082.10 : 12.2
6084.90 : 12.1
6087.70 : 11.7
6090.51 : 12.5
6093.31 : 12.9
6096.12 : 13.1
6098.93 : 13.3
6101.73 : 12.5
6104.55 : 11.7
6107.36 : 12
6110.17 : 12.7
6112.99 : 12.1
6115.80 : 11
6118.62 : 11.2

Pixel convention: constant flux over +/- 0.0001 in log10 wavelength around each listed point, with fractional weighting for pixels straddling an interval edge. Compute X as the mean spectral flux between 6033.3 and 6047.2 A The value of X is 12.2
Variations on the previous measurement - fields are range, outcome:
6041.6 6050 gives 12.1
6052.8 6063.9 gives 11.9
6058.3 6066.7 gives 11.8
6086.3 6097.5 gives 12.5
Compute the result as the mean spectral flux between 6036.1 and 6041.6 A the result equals 12.5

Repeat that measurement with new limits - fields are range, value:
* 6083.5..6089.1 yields 11.9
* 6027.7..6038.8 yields 12.2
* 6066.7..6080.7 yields 11.2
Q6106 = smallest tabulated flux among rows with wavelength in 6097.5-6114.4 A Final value 11.7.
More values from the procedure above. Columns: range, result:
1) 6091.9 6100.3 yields 12.9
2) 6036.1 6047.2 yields 11.9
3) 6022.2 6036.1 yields 11.8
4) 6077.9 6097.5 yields 11.4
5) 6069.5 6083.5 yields 10.8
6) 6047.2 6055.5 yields 12.4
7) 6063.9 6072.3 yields 11.2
